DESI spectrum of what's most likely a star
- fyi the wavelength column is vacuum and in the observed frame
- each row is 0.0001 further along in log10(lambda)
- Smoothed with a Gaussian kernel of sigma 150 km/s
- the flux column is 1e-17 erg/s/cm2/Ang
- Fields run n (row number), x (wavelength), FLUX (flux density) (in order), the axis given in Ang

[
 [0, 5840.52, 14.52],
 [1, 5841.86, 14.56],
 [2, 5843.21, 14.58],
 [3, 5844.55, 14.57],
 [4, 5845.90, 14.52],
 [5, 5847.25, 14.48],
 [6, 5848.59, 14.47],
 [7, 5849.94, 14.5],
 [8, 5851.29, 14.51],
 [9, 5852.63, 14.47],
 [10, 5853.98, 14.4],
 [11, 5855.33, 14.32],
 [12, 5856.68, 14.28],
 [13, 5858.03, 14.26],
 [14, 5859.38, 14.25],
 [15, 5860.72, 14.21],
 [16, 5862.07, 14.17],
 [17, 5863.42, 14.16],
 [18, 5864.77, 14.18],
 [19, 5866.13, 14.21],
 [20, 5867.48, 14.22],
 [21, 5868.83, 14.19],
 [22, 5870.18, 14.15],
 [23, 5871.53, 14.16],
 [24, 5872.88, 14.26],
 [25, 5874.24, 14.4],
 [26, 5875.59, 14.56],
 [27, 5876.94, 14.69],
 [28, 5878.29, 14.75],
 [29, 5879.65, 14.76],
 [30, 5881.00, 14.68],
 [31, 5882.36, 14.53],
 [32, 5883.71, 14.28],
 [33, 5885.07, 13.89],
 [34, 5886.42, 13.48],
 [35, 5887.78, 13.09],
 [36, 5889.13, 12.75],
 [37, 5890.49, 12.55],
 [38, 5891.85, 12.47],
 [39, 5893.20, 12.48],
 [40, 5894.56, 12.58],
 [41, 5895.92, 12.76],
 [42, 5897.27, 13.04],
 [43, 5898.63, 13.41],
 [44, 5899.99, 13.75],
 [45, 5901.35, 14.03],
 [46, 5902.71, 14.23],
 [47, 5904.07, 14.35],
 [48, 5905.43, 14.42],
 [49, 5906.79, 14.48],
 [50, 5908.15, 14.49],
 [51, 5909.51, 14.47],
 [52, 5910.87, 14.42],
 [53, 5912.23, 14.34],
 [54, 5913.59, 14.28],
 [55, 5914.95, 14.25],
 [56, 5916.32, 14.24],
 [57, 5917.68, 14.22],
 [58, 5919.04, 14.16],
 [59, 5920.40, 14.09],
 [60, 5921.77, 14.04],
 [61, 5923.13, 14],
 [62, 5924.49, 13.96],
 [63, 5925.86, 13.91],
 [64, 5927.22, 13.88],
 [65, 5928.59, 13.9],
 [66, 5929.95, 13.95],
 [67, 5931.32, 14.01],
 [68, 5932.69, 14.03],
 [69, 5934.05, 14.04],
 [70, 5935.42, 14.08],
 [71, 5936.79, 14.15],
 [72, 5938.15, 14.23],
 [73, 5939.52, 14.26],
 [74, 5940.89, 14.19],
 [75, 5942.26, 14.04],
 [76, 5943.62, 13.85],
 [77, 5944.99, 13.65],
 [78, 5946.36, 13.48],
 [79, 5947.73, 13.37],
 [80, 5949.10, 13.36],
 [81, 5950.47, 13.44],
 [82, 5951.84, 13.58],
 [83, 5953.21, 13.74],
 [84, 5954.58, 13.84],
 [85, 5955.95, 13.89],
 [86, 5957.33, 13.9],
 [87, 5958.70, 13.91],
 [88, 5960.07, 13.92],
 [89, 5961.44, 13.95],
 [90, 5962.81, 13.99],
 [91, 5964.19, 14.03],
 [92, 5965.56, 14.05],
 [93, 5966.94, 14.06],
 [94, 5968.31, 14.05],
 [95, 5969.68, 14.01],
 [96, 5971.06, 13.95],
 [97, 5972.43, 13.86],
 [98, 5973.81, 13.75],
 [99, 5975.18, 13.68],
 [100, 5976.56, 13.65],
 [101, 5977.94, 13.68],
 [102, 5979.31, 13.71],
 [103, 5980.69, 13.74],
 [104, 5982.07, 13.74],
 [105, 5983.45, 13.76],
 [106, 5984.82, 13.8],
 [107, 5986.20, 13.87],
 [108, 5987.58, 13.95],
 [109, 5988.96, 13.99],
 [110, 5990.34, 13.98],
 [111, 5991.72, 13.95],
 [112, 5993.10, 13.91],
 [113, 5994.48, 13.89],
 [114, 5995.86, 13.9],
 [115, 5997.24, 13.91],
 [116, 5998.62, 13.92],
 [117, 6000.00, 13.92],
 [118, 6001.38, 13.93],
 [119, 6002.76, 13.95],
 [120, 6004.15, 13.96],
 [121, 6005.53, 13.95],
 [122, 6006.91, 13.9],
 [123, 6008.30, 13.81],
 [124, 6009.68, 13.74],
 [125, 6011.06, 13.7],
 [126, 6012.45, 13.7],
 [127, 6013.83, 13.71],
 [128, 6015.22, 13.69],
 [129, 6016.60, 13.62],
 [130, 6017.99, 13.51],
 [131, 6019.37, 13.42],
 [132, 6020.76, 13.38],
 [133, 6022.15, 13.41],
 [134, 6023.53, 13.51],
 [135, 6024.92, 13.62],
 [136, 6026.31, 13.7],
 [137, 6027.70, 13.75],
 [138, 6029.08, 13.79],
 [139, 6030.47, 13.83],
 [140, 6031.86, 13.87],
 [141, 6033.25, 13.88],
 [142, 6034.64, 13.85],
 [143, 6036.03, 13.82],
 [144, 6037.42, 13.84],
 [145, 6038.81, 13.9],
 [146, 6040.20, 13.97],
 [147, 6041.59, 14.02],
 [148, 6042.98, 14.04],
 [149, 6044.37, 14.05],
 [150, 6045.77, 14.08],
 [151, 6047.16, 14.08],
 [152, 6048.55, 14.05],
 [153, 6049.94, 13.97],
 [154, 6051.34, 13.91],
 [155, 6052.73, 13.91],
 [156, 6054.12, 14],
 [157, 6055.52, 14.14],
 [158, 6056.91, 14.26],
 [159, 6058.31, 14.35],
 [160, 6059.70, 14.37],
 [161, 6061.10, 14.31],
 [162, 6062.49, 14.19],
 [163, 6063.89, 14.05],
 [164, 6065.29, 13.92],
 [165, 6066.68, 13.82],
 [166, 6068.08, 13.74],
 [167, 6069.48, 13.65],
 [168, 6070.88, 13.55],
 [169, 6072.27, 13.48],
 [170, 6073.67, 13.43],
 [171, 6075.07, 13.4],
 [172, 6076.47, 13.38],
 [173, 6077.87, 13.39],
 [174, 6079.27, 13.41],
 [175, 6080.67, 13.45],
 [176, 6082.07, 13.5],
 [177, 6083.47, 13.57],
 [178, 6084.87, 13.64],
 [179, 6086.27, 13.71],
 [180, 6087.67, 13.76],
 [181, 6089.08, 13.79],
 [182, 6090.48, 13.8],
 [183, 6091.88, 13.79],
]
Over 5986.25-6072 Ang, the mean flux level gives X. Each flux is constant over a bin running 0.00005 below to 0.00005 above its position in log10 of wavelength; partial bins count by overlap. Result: 13.9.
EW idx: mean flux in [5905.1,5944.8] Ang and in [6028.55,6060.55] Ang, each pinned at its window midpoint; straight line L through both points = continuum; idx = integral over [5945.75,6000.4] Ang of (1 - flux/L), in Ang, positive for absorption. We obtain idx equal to 1.0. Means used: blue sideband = 14.1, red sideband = 14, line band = 13.8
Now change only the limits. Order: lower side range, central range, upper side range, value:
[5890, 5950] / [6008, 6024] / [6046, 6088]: 0.28 Ang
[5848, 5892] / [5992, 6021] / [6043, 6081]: 0.33 Ang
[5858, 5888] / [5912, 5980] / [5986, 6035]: 0.38 Ang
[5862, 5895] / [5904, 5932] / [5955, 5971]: -0.49 Ang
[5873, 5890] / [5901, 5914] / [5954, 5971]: -0.26 Ang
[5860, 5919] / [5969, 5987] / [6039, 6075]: 0.24 Ang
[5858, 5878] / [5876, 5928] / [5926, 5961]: 0.72 Ang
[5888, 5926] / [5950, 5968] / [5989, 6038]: -0.13 Ang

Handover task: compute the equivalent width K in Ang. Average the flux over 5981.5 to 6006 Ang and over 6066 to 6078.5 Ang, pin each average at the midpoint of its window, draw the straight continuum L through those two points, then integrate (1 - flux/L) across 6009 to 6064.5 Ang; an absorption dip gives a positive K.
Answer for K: -0.71 Ang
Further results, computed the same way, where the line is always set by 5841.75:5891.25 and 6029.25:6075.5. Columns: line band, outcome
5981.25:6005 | 0.2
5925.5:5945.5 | 0.1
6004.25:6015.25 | 0.2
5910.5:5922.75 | -0.1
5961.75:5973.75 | 0.1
